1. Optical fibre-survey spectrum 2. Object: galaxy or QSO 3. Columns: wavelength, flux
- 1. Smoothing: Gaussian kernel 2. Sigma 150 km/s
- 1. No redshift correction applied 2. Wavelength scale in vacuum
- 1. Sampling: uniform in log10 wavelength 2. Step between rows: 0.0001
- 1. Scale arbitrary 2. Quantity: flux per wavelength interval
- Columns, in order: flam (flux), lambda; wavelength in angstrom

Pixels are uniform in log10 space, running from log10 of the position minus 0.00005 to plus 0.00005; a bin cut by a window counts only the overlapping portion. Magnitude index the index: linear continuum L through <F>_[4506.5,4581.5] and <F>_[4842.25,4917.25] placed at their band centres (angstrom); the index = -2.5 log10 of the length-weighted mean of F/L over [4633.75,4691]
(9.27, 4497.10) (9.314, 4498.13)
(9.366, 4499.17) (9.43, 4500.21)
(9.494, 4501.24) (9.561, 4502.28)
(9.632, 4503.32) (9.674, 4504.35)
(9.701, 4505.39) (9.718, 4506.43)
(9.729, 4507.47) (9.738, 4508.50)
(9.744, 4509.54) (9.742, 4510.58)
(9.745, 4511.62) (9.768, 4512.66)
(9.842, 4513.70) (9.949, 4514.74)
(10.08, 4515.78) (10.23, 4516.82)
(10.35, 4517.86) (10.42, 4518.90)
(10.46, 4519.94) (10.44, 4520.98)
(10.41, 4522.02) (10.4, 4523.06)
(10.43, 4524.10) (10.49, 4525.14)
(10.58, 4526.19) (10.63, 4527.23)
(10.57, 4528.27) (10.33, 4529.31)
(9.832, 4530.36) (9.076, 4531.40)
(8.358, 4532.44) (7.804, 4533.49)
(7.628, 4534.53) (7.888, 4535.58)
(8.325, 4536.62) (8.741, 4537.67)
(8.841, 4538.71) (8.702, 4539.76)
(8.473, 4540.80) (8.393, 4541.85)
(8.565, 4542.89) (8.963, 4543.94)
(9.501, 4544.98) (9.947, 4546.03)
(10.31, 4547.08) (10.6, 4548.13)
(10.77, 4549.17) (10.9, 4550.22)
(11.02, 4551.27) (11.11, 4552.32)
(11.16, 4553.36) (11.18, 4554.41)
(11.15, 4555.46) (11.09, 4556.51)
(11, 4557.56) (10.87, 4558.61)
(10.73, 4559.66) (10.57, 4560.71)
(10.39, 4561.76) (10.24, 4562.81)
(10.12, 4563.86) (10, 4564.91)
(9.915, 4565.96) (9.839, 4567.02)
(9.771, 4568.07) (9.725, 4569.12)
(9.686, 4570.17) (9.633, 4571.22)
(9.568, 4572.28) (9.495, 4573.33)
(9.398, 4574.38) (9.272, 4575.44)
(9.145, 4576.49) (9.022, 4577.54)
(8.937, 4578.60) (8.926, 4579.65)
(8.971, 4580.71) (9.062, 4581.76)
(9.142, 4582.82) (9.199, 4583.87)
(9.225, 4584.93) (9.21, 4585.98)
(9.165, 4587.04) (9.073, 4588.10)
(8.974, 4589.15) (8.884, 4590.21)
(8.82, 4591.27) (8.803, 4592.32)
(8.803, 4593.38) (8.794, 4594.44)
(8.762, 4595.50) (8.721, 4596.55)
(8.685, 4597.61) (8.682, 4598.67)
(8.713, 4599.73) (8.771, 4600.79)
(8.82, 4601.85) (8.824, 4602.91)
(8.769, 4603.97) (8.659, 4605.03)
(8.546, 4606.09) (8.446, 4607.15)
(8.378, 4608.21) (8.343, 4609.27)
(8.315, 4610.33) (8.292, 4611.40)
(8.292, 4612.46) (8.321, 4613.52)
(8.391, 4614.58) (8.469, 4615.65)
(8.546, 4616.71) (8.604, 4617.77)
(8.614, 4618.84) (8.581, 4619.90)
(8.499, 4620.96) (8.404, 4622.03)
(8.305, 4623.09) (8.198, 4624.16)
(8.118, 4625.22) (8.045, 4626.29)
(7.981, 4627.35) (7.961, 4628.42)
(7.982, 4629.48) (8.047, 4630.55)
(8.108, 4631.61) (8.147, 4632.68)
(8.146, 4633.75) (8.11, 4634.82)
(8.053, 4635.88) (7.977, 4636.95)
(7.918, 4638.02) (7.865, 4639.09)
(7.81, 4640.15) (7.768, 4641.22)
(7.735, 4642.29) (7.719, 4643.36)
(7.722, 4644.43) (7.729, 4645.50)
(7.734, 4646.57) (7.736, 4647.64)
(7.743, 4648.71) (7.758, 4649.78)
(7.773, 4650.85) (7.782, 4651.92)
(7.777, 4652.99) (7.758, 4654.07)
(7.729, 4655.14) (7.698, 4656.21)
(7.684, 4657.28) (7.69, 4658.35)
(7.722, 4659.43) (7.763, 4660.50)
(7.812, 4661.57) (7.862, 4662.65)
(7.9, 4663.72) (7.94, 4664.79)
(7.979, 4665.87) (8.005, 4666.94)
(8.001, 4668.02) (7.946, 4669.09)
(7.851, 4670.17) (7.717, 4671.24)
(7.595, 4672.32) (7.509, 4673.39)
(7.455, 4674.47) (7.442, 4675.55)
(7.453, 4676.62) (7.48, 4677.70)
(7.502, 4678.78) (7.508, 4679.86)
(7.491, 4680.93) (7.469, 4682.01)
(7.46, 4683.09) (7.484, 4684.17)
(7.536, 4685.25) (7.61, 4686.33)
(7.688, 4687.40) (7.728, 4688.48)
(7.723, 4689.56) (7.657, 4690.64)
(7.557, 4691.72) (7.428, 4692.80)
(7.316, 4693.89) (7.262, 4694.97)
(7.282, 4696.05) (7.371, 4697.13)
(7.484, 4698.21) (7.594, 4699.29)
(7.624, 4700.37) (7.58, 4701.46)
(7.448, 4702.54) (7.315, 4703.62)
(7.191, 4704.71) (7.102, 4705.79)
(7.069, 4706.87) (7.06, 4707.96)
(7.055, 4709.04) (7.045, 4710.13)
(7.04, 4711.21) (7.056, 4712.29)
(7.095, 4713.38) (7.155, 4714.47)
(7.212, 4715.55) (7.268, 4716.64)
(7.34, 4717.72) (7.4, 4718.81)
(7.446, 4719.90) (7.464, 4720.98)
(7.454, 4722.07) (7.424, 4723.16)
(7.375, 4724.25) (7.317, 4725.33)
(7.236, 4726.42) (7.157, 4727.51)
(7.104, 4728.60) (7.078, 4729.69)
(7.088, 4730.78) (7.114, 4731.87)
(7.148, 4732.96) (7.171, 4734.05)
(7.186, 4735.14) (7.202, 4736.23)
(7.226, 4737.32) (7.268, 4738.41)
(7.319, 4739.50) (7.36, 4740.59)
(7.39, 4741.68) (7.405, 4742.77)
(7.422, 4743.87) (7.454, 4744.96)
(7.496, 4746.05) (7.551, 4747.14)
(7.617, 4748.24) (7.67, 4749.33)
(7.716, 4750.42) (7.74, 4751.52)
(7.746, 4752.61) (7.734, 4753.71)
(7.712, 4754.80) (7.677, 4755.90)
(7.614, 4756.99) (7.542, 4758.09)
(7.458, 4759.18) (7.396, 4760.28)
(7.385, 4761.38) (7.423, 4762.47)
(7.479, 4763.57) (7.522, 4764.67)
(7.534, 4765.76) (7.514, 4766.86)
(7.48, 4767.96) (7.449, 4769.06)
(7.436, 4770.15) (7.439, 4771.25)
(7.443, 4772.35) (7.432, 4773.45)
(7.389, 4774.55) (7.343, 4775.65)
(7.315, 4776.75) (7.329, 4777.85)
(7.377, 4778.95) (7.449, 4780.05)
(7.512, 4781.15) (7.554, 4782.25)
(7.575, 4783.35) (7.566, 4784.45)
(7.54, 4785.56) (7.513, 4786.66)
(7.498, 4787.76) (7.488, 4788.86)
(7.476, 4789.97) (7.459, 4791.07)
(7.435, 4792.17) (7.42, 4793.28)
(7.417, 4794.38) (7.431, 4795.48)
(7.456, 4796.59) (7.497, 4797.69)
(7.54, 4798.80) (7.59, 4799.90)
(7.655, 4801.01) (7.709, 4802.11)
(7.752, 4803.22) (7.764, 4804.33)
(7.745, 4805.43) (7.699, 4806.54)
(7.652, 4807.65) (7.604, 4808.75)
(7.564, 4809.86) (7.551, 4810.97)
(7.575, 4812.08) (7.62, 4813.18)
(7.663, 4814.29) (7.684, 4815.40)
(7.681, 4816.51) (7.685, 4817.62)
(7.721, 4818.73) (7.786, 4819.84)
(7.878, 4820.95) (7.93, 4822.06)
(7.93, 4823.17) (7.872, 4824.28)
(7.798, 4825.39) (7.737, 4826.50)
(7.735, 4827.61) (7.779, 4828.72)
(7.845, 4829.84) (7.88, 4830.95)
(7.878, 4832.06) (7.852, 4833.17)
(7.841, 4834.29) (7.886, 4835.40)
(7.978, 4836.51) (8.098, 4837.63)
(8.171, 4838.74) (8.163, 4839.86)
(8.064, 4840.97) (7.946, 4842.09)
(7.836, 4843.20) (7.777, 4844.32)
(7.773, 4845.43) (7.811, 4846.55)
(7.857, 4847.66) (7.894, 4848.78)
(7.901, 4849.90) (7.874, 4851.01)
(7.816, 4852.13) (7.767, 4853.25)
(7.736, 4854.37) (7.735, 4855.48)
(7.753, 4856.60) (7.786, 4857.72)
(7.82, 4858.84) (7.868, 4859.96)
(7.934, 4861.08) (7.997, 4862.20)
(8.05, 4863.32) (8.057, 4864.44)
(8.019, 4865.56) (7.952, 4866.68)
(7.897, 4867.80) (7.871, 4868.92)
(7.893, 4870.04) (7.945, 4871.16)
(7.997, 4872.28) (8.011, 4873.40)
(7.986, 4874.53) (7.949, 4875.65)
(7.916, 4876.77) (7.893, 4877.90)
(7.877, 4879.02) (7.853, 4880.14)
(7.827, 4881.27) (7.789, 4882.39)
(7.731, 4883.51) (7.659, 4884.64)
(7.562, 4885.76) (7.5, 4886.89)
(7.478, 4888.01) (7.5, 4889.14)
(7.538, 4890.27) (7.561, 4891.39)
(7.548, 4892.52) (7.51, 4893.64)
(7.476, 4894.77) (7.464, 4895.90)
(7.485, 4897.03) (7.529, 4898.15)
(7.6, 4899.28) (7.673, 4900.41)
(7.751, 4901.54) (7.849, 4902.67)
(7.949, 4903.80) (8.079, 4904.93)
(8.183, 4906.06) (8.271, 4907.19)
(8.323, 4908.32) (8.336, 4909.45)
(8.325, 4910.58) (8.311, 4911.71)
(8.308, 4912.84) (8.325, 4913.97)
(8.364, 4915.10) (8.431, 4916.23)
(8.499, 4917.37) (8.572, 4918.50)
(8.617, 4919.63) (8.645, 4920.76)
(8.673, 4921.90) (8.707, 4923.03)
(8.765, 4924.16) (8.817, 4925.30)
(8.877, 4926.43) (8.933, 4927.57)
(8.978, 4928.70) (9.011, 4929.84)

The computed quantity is 0.181 mag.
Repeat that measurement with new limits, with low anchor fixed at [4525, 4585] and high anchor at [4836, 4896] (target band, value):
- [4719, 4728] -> 0.18 mag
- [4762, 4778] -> 0.13 mag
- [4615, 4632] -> 0.12 mag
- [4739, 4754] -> 0.14 mag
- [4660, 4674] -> 0.15 mag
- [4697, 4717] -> 0.21 mag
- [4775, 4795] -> 0.12 mag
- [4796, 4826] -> 0.06 mag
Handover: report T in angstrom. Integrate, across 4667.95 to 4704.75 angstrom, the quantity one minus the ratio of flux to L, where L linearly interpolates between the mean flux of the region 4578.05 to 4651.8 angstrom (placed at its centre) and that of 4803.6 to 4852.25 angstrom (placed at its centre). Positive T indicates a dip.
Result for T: 3.0 angstrom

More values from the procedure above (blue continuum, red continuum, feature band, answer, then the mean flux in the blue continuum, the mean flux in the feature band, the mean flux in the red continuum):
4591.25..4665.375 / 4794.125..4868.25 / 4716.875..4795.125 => 5.0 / 8.18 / 7.43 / 7.8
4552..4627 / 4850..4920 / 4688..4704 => 2.3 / 9.19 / 7.49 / 7.9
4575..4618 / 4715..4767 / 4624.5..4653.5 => 1.6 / 8.78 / 7.9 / 7.41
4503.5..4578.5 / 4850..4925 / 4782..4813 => 3.3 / 9.85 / 7.56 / 7.96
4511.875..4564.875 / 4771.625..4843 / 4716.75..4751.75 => 3.9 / 9.95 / 7.35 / 7.66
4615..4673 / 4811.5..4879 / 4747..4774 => 1.2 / 7.96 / 7.55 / 7.87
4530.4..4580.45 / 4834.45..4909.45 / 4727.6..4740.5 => 2.2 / 9.67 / 7.18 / 7.84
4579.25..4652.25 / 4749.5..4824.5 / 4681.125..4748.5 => 4.9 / 8.4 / 7.34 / 7.57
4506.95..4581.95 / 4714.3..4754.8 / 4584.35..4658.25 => 4.5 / 9.82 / 8.3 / 7.37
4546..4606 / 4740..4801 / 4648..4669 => 2.2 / 9.62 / 7.81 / 7.5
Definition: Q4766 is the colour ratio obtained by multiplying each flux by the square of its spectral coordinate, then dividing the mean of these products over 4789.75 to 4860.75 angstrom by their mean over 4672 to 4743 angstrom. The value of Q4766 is 1.11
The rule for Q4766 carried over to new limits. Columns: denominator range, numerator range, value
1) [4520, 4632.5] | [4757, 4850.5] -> 0.91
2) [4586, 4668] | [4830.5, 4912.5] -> 1.06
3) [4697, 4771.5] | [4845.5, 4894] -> 1.12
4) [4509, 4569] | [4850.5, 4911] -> 0.91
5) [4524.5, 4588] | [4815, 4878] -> 0.92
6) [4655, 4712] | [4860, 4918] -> 1.14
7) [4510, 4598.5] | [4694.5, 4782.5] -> 0.83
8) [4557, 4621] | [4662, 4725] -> 0.86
